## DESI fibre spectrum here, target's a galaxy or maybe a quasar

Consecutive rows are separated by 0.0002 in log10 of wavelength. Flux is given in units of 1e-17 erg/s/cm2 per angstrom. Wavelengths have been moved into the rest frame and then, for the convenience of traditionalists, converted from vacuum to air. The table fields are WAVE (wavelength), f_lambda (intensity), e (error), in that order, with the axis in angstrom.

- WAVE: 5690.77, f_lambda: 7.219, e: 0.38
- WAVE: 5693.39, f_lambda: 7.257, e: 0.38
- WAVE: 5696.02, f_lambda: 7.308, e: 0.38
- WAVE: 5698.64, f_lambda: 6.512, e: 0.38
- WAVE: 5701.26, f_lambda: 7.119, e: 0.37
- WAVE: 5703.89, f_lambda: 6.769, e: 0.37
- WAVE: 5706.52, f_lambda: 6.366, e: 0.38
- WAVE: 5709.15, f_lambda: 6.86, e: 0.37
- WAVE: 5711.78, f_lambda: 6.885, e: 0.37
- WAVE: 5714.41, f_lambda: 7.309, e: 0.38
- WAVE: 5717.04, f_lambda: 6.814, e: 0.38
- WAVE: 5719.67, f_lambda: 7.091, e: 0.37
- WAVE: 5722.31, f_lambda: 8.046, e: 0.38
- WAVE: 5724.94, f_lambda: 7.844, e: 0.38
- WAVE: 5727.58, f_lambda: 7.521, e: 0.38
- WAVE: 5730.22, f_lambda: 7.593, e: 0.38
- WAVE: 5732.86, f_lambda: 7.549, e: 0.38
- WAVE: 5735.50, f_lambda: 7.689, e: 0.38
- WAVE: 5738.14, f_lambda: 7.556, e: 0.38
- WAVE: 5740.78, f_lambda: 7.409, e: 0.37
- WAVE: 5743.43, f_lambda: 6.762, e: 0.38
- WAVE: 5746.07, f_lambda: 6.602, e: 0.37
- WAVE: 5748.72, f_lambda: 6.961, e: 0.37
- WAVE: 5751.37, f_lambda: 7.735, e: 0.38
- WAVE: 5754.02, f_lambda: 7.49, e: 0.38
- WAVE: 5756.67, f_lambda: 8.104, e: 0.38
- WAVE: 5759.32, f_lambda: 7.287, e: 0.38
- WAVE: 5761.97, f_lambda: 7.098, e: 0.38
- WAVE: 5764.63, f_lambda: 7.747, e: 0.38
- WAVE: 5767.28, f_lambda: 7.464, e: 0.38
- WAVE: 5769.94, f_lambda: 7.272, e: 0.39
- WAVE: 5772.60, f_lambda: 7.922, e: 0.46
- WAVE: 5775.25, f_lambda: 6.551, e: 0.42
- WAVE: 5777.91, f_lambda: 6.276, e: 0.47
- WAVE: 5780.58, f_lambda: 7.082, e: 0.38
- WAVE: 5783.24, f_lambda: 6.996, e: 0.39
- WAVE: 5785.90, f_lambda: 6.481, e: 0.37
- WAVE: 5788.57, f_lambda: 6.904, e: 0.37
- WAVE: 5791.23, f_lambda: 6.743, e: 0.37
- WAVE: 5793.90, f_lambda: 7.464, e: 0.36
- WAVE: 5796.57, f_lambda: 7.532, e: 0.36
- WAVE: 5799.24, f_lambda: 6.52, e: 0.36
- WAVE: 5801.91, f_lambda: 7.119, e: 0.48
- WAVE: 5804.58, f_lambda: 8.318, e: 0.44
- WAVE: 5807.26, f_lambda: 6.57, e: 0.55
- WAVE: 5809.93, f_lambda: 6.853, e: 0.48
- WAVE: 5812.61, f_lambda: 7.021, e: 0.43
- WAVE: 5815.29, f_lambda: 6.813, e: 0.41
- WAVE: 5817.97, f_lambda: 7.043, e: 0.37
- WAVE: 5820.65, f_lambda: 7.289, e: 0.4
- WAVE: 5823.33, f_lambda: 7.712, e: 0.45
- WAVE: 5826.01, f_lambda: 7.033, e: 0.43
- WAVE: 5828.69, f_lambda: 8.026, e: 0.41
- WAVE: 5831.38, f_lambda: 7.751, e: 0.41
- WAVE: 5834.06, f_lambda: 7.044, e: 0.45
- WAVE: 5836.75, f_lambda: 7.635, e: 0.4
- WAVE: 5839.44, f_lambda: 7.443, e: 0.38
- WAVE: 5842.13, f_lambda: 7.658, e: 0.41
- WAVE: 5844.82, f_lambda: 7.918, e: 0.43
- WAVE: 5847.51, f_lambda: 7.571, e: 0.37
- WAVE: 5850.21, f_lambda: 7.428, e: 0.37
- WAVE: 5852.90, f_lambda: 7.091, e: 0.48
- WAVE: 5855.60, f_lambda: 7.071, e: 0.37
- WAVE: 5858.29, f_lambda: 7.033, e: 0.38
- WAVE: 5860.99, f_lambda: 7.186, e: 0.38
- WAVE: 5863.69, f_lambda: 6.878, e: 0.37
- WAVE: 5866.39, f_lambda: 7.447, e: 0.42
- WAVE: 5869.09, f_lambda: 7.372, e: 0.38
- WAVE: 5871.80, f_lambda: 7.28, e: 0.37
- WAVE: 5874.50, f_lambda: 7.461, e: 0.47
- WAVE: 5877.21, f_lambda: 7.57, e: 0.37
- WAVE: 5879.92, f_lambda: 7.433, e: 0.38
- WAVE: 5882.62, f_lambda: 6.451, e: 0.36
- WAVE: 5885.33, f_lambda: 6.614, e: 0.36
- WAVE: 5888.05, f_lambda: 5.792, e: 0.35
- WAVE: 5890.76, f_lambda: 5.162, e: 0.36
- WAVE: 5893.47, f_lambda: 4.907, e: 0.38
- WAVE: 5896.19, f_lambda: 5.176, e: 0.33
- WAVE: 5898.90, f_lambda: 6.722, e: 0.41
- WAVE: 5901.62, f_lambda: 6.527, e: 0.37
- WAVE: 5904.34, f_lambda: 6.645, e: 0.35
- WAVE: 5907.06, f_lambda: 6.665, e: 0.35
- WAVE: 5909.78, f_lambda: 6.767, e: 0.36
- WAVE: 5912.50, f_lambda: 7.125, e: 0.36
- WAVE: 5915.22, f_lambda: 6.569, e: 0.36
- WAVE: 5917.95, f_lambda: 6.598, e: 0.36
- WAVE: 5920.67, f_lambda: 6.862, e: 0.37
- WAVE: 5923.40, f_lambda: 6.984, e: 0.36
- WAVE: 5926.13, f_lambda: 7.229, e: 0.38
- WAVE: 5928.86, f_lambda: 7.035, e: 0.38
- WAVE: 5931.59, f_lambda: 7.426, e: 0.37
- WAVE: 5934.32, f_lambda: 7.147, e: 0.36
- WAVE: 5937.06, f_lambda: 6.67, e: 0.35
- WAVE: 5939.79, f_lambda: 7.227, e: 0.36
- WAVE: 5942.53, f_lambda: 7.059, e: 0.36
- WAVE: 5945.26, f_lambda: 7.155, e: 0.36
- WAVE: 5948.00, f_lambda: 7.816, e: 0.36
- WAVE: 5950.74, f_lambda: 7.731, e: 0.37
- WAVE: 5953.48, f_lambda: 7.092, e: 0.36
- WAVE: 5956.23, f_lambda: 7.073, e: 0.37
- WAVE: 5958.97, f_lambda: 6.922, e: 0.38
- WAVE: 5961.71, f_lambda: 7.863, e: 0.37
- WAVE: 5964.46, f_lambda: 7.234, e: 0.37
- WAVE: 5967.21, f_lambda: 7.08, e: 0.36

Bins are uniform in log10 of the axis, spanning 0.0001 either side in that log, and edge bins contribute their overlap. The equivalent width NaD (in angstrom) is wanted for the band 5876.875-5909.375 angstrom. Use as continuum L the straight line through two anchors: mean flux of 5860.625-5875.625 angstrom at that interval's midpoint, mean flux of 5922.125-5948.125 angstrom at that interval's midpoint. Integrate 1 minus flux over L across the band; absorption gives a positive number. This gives 4.3 angstrom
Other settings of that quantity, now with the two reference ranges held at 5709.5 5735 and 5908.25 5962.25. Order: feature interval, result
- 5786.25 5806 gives 0.29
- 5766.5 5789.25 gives 1.04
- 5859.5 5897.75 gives 2.98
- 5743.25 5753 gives 0.40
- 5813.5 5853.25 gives -1.04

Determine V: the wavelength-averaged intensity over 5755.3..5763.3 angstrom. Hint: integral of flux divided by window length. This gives 7.5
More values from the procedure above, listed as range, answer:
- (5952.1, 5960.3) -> 7.03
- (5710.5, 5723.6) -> 7.23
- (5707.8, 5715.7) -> 7.01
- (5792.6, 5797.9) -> 7.5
